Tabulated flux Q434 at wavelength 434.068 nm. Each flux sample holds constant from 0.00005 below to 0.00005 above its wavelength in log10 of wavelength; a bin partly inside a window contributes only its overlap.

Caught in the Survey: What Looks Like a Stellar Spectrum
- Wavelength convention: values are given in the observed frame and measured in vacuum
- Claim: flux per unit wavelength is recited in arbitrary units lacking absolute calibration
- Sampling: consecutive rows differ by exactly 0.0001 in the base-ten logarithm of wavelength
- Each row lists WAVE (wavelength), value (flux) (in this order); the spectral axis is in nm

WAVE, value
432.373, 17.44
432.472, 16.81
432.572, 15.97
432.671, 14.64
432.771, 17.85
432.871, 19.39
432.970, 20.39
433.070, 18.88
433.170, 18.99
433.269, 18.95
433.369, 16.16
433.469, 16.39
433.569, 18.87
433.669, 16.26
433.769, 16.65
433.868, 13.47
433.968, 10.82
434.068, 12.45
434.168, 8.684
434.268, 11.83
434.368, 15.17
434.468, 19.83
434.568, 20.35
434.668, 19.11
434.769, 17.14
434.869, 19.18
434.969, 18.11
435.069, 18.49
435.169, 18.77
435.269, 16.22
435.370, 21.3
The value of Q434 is 12.45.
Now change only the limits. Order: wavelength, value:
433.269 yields 18.95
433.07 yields 18.88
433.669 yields 16.26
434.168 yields 8.684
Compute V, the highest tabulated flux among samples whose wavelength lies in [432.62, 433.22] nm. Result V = 20.39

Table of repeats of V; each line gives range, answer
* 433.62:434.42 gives 16.65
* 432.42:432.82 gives 17.85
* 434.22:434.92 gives 20.35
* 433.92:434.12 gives 12.45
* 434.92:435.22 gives 18.77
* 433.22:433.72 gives 18.95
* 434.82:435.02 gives 19.18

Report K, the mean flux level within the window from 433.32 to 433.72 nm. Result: 16.9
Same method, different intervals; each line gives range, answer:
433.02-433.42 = 18.2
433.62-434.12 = 13.9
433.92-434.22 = 10.7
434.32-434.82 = 18.3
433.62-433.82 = 16.5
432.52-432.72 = 15.3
